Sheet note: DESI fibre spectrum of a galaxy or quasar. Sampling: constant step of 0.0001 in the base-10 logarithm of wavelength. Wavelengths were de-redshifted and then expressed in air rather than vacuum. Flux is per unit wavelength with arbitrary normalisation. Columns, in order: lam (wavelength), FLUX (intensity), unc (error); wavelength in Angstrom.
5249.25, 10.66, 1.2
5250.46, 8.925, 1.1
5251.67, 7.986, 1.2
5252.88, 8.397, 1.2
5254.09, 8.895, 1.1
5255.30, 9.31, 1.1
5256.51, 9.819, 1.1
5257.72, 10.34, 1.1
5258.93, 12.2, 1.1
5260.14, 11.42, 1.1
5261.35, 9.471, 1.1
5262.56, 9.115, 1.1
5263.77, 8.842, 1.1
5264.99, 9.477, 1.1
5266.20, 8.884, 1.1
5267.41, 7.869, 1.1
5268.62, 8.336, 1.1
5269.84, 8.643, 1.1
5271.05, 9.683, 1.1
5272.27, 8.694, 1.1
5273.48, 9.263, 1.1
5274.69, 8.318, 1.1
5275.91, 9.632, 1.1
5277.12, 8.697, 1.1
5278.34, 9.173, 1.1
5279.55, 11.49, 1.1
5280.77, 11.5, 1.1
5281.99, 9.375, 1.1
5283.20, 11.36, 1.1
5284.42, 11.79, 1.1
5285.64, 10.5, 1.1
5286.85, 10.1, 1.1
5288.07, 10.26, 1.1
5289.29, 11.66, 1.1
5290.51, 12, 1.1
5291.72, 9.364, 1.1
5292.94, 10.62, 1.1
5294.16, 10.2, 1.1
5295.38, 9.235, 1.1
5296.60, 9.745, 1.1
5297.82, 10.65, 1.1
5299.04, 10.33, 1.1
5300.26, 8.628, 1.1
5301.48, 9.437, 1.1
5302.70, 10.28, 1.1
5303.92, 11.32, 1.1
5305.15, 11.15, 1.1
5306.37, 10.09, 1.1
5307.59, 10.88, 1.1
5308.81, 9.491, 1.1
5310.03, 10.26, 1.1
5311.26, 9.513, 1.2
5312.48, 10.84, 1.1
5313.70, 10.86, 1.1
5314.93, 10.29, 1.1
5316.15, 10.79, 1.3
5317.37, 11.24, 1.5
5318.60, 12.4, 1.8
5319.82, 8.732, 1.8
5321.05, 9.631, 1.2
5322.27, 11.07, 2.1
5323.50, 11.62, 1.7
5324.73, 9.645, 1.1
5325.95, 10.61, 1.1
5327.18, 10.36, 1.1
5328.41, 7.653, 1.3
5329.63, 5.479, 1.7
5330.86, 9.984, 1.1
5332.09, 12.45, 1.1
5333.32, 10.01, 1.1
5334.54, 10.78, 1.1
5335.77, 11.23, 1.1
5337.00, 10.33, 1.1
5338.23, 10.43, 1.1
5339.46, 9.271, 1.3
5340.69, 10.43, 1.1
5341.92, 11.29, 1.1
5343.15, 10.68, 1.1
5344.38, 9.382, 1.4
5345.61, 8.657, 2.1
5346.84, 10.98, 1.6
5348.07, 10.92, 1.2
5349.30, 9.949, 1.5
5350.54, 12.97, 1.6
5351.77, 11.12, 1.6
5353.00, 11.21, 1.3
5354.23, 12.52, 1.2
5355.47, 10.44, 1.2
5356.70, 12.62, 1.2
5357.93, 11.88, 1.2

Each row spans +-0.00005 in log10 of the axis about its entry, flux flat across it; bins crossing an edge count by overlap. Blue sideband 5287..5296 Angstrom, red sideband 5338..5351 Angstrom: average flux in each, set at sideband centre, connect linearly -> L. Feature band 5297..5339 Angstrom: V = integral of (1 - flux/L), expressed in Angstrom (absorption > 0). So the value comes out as 0.8 Angstrom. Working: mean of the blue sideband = 10.5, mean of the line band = 10.2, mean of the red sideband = 10.4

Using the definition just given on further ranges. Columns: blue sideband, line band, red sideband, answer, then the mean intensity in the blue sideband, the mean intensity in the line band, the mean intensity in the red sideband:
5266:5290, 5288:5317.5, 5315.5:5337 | -1.0 Angstrom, 9.79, 10.4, 10.2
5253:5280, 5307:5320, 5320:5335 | -1.0 Angstrom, 9.41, 10.5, 9.9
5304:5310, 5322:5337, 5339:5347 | 0.2 Angstrom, 10.5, 10.1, 10.1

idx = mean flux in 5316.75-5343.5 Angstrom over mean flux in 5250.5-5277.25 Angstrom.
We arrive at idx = 1.11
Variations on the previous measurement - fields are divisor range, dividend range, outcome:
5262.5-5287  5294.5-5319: 1.08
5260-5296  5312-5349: 1.05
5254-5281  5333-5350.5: 1.09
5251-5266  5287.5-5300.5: 1.07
